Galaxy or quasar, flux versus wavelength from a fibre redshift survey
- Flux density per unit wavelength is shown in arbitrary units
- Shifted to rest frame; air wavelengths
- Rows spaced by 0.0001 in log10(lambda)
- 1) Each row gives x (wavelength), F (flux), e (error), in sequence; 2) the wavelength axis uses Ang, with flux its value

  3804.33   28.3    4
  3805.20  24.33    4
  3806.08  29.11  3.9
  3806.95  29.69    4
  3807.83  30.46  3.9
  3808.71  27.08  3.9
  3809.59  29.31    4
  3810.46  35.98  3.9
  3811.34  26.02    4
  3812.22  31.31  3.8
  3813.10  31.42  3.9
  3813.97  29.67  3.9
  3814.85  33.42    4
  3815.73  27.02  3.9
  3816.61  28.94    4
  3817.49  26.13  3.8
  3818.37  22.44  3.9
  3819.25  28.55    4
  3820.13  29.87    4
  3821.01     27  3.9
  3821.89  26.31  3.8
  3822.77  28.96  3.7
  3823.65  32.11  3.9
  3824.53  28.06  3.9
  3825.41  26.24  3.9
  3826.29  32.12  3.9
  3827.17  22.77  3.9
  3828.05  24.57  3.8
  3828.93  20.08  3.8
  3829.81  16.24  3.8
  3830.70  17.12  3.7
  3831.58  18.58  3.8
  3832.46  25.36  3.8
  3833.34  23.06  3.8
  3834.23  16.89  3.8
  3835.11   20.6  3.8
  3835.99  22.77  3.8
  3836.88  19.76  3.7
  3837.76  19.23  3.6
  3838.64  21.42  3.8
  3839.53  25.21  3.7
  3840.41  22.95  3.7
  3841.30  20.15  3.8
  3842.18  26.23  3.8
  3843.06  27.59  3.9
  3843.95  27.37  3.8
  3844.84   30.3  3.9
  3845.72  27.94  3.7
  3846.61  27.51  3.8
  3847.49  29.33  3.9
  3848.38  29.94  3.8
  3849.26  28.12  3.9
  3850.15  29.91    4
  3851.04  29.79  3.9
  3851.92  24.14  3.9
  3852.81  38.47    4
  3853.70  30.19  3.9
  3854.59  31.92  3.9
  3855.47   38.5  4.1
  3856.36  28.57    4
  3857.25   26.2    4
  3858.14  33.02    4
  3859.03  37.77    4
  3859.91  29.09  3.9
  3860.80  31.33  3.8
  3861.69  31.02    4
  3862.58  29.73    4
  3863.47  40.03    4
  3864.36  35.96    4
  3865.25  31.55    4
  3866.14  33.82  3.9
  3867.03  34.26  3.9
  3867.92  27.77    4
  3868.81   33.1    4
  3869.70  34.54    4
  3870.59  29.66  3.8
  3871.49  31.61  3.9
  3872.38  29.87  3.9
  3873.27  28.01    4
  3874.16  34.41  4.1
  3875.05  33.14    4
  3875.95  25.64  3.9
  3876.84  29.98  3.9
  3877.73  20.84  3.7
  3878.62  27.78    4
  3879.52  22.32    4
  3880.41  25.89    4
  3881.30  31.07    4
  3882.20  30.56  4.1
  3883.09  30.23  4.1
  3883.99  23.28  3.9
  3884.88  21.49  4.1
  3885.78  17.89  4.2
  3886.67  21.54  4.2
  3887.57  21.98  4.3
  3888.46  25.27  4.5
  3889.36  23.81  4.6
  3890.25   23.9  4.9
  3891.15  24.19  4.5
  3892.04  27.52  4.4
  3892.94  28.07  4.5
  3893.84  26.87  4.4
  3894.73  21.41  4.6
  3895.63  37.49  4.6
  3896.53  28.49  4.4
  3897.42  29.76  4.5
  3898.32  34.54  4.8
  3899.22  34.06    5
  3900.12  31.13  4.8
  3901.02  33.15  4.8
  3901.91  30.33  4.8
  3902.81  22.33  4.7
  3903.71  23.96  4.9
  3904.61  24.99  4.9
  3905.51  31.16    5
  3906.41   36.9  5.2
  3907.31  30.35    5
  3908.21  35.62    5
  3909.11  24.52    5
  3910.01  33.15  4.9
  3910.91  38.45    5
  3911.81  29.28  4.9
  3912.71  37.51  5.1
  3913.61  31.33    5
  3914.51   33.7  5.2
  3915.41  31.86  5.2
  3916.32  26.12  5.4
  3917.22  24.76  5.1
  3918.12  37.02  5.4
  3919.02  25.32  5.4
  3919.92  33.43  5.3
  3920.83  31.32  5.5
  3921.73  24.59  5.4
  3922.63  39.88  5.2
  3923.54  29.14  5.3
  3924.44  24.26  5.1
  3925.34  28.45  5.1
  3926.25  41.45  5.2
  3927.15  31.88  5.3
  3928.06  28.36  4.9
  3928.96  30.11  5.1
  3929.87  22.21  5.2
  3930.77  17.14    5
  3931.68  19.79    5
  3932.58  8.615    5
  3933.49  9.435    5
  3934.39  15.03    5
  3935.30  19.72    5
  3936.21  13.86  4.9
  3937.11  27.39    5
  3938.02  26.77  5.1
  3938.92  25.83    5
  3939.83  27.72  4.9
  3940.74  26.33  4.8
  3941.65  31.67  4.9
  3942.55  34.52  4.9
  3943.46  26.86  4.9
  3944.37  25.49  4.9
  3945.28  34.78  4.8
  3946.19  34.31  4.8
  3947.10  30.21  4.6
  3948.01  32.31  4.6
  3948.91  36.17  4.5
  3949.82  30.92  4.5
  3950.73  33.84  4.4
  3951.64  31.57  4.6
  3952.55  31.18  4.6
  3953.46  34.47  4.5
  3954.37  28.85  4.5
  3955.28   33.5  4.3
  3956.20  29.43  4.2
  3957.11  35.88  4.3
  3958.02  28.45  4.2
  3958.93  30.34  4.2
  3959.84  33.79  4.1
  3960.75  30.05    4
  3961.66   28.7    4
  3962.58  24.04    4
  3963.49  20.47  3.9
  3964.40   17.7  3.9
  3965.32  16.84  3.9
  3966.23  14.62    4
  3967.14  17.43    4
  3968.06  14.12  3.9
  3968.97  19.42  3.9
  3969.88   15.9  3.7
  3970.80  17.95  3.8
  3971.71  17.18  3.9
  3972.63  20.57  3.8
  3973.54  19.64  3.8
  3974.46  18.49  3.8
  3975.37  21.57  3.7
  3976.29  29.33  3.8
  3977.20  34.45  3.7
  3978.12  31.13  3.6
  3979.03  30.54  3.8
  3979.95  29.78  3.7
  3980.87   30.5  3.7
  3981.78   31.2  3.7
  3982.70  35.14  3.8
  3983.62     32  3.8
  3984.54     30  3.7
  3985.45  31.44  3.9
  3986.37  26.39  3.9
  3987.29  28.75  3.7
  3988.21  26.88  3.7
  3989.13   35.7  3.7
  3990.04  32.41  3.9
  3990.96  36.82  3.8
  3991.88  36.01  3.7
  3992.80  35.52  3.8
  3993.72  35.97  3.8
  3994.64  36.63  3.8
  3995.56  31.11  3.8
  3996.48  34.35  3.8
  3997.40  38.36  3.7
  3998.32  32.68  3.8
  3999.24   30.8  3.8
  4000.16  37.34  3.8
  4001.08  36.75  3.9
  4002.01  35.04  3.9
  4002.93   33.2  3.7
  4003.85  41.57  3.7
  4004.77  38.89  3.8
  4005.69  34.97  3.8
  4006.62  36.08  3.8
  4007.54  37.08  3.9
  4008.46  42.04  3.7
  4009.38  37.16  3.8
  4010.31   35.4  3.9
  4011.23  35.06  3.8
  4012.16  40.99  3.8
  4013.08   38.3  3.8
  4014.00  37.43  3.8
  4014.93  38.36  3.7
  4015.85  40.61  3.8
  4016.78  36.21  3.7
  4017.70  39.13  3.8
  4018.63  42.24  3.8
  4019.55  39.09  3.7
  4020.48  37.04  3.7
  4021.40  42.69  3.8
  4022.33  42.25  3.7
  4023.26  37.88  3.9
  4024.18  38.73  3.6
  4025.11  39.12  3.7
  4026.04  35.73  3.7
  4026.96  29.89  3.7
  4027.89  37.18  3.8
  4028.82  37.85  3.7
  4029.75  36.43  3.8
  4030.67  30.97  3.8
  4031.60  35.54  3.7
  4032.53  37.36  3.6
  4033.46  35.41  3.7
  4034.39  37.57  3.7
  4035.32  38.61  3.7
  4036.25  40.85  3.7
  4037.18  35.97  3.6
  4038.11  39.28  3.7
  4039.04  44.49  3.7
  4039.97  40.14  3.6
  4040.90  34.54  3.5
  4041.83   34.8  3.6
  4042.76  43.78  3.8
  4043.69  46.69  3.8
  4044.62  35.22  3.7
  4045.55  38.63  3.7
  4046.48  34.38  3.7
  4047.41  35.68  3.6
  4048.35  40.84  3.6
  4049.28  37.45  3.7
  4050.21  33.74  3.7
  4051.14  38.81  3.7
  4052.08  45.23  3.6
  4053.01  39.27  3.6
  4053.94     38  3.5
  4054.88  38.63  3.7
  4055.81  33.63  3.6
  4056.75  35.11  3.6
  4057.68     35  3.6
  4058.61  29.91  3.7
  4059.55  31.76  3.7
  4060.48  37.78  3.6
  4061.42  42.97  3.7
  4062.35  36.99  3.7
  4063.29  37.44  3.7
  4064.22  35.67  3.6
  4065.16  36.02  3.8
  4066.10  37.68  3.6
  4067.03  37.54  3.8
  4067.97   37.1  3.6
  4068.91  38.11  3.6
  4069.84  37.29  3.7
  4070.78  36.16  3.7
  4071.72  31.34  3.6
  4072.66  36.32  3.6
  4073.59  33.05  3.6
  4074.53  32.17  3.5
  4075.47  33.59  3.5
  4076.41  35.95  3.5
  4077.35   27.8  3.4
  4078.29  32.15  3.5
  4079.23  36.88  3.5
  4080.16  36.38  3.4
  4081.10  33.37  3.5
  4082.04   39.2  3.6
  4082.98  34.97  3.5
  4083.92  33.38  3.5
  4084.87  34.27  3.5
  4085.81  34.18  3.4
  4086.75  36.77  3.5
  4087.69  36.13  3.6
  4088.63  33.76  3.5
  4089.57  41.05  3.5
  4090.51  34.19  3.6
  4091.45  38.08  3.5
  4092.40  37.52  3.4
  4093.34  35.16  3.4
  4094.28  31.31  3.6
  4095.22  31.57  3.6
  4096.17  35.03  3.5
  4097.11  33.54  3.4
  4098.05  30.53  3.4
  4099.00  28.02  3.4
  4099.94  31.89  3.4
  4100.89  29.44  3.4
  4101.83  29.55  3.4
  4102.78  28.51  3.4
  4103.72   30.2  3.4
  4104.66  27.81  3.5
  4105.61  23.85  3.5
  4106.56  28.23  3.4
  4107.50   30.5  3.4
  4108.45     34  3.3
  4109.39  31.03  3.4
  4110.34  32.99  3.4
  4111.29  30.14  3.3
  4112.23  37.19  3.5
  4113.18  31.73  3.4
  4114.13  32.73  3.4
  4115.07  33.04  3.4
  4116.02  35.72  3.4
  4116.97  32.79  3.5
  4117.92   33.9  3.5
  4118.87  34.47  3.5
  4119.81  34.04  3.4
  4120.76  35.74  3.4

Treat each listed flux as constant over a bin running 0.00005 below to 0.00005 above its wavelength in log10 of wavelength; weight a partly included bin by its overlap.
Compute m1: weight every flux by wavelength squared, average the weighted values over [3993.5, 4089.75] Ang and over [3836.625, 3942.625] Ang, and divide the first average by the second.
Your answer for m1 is 1.40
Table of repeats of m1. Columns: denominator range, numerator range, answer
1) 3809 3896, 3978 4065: 1.43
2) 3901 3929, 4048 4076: 1.28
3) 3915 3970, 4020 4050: 1.48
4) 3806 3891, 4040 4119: 1.41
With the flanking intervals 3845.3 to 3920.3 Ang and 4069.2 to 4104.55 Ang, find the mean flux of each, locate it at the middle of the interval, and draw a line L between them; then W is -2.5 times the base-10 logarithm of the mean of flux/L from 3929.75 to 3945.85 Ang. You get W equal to 0.31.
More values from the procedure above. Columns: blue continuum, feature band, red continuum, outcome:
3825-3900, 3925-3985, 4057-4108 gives 0.151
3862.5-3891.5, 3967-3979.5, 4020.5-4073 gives 0.452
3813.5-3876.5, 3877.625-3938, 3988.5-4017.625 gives 0.148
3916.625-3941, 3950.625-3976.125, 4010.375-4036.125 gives 0.215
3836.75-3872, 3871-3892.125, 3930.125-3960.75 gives 0.108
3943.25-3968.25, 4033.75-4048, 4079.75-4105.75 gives -0.227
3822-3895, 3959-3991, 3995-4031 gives 0.330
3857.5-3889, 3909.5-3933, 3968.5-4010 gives 0.031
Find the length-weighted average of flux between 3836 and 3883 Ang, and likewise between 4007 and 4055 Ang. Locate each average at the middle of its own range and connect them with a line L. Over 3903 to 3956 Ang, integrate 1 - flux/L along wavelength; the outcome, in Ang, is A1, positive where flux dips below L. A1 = 6.7 Ang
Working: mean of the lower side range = 29.3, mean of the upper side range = 38.2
